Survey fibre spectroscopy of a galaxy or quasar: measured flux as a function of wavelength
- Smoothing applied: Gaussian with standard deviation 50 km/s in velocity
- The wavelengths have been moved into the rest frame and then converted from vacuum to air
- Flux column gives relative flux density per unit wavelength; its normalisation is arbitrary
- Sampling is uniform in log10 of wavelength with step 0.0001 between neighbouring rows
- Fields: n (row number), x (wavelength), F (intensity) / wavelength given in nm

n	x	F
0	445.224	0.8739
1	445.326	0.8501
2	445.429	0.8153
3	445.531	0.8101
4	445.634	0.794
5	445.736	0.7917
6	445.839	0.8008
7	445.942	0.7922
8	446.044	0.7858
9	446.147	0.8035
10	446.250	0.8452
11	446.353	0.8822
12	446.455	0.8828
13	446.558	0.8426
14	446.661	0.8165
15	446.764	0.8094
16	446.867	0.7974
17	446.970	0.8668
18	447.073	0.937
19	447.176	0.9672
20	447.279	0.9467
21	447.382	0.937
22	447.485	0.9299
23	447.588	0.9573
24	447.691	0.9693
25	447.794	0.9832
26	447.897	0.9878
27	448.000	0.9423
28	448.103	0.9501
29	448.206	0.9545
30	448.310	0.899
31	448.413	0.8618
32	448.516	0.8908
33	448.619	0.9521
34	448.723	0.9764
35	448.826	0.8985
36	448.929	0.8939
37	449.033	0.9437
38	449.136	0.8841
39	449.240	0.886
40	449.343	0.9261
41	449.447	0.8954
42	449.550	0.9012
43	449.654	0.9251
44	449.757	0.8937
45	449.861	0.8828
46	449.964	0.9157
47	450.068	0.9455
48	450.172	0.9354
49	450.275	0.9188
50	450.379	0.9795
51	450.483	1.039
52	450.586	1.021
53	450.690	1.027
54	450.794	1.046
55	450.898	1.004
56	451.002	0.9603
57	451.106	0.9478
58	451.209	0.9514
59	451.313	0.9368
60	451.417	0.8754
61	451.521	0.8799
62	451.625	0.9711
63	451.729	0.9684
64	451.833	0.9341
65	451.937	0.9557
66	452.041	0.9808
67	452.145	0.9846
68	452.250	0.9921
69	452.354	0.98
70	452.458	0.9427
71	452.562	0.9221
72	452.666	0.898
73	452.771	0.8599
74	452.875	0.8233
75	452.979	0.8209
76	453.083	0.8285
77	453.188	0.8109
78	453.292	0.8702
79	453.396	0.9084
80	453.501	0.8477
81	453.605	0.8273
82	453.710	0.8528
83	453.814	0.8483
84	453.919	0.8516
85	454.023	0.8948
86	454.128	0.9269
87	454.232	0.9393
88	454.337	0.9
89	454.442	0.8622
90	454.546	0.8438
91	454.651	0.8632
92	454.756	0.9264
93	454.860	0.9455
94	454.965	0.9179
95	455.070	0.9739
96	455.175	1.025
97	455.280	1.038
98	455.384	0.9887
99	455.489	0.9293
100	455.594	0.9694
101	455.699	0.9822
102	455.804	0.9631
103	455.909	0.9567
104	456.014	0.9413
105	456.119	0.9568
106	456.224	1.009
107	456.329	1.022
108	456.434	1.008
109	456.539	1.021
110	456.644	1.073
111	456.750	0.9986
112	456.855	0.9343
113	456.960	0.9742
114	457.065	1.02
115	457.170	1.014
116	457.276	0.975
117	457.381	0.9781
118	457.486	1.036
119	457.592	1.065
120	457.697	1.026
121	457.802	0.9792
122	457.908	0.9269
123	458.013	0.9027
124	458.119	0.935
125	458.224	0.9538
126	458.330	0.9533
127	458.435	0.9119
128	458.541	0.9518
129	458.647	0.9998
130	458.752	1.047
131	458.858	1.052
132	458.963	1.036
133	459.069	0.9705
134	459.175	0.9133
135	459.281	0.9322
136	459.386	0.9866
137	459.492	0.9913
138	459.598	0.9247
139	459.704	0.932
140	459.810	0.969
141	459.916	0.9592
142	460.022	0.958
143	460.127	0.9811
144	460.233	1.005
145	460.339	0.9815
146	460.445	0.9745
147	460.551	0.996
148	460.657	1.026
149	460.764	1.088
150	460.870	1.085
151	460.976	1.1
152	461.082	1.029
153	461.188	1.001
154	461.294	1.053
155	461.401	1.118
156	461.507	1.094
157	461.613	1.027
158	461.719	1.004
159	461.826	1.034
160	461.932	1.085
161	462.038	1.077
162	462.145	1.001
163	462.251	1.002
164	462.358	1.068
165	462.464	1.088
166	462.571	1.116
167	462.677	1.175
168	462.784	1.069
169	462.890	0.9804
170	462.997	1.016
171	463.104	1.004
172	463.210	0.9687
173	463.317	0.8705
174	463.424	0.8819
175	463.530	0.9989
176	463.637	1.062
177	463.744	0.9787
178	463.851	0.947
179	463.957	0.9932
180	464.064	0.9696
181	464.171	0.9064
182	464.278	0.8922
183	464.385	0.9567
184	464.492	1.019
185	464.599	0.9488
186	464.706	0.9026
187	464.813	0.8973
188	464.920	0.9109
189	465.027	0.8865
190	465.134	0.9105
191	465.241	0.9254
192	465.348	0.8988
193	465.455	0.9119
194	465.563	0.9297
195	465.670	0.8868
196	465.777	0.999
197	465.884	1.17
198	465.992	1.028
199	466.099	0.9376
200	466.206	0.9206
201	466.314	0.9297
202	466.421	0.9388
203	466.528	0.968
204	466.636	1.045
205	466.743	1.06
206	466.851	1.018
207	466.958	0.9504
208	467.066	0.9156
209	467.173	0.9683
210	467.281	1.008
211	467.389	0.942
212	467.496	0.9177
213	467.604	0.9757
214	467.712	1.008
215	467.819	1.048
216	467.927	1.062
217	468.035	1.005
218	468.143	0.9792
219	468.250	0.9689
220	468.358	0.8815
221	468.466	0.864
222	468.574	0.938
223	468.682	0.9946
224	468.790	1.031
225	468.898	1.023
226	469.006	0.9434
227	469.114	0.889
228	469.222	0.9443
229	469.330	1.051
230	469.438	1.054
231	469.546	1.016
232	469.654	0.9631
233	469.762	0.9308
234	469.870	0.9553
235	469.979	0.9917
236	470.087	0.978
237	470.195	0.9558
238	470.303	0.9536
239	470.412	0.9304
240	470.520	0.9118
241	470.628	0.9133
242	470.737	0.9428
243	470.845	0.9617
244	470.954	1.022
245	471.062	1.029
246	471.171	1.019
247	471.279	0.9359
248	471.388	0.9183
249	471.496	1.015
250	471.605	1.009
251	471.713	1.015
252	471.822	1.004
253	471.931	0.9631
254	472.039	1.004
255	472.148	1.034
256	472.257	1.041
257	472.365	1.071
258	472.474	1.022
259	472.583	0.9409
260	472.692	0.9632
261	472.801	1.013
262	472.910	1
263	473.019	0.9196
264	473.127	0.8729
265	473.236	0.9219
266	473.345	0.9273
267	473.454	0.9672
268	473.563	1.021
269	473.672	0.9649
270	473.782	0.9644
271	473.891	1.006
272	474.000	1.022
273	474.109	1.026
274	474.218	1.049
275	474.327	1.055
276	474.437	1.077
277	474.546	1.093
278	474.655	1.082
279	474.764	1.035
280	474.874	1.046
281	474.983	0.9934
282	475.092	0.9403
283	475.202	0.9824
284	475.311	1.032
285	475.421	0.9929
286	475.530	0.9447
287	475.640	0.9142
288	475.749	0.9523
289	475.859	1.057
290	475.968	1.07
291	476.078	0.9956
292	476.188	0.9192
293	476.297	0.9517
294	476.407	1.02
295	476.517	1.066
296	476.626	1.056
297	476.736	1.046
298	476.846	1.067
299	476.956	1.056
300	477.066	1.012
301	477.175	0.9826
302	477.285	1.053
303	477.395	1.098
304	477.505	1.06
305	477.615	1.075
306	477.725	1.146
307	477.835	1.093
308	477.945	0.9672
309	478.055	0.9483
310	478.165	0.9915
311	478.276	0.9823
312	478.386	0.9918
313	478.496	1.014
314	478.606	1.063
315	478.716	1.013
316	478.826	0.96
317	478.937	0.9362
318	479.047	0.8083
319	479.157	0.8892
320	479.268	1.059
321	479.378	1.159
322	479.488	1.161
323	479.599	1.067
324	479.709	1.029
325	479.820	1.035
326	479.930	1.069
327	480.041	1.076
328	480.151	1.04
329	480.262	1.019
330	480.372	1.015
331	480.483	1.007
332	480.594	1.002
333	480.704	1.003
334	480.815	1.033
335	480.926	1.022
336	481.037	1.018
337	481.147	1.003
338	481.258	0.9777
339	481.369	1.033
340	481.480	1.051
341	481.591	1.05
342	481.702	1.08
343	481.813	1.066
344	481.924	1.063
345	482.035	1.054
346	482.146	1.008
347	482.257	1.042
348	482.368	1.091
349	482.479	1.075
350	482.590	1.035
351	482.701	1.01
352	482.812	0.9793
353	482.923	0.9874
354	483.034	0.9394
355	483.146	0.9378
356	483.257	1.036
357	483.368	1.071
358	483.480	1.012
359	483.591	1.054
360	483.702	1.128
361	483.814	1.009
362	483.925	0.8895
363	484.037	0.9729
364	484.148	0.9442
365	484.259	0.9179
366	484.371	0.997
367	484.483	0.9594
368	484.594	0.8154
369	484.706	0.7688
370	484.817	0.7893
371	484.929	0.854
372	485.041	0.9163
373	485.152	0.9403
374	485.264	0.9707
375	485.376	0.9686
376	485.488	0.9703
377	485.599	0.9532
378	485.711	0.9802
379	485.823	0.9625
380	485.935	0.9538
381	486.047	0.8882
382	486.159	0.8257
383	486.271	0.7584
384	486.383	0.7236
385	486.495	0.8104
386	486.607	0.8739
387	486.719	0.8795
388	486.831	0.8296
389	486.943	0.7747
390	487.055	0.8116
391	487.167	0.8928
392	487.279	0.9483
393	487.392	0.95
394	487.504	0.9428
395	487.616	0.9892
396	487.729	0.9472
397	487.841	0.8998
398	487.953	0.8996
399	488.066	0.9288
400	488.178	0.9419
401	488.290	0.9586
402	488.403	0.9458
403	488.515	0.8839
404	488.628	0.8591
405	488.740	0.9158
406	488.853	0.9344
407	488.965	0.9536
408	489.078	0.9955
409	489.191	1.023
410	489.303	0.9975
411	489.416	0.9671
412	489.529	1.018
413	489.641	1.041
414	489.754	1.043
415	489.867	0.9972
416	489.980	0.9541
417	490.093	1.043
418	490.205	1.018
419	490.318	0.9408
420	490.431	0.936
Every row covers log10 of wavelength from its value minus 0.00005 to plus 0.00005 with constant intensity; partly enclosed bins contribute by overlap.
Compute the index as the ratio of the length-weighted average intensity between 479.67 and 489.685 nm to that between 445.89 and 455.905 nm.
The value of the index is 1.0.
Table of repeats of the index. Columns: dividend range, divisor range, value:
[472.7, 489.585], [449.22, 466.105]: 1.02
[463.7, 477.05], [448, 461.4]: 1.03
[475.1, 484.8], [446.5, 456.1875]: 1.09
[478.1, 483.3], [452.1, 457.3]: 1.09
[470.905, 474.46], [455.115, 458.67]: 1.01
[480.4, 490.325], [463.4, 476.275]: 0.98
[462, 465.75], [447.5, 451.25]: 1.03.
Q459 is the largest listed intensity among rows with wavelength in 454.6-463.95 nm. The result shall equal 1.175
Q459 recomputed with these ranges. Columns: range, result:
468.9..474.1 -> 1.071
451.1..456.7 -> 1.073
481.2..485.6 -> 1.128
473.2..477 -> 1.093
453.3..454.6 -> 0.9393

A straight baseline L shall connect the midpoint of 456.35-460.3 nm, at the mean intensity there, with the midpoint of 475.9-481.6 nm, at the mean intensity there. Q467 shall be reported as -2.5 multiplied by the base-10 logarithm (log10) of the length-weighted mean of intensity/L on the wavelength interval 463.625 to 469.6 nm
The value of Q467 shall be 0.04 mag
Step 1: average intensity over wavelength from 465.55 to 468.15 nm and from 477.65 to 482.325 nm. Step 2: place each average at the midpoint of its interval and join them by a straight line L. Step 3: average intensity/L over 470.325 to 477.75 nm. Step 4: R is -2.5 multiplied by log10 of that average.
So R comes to 0.005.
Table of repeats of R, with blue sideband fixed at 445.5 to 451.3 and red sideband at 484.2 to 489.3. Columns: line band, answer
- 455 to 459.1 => -0.09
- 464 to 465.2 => -0.02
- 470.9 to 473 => -0.10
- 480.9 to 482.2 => -0.14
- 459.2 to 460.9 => -0.09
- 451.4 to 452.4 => -0.05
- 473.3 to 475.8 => -0.11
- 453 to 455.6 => 0.01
